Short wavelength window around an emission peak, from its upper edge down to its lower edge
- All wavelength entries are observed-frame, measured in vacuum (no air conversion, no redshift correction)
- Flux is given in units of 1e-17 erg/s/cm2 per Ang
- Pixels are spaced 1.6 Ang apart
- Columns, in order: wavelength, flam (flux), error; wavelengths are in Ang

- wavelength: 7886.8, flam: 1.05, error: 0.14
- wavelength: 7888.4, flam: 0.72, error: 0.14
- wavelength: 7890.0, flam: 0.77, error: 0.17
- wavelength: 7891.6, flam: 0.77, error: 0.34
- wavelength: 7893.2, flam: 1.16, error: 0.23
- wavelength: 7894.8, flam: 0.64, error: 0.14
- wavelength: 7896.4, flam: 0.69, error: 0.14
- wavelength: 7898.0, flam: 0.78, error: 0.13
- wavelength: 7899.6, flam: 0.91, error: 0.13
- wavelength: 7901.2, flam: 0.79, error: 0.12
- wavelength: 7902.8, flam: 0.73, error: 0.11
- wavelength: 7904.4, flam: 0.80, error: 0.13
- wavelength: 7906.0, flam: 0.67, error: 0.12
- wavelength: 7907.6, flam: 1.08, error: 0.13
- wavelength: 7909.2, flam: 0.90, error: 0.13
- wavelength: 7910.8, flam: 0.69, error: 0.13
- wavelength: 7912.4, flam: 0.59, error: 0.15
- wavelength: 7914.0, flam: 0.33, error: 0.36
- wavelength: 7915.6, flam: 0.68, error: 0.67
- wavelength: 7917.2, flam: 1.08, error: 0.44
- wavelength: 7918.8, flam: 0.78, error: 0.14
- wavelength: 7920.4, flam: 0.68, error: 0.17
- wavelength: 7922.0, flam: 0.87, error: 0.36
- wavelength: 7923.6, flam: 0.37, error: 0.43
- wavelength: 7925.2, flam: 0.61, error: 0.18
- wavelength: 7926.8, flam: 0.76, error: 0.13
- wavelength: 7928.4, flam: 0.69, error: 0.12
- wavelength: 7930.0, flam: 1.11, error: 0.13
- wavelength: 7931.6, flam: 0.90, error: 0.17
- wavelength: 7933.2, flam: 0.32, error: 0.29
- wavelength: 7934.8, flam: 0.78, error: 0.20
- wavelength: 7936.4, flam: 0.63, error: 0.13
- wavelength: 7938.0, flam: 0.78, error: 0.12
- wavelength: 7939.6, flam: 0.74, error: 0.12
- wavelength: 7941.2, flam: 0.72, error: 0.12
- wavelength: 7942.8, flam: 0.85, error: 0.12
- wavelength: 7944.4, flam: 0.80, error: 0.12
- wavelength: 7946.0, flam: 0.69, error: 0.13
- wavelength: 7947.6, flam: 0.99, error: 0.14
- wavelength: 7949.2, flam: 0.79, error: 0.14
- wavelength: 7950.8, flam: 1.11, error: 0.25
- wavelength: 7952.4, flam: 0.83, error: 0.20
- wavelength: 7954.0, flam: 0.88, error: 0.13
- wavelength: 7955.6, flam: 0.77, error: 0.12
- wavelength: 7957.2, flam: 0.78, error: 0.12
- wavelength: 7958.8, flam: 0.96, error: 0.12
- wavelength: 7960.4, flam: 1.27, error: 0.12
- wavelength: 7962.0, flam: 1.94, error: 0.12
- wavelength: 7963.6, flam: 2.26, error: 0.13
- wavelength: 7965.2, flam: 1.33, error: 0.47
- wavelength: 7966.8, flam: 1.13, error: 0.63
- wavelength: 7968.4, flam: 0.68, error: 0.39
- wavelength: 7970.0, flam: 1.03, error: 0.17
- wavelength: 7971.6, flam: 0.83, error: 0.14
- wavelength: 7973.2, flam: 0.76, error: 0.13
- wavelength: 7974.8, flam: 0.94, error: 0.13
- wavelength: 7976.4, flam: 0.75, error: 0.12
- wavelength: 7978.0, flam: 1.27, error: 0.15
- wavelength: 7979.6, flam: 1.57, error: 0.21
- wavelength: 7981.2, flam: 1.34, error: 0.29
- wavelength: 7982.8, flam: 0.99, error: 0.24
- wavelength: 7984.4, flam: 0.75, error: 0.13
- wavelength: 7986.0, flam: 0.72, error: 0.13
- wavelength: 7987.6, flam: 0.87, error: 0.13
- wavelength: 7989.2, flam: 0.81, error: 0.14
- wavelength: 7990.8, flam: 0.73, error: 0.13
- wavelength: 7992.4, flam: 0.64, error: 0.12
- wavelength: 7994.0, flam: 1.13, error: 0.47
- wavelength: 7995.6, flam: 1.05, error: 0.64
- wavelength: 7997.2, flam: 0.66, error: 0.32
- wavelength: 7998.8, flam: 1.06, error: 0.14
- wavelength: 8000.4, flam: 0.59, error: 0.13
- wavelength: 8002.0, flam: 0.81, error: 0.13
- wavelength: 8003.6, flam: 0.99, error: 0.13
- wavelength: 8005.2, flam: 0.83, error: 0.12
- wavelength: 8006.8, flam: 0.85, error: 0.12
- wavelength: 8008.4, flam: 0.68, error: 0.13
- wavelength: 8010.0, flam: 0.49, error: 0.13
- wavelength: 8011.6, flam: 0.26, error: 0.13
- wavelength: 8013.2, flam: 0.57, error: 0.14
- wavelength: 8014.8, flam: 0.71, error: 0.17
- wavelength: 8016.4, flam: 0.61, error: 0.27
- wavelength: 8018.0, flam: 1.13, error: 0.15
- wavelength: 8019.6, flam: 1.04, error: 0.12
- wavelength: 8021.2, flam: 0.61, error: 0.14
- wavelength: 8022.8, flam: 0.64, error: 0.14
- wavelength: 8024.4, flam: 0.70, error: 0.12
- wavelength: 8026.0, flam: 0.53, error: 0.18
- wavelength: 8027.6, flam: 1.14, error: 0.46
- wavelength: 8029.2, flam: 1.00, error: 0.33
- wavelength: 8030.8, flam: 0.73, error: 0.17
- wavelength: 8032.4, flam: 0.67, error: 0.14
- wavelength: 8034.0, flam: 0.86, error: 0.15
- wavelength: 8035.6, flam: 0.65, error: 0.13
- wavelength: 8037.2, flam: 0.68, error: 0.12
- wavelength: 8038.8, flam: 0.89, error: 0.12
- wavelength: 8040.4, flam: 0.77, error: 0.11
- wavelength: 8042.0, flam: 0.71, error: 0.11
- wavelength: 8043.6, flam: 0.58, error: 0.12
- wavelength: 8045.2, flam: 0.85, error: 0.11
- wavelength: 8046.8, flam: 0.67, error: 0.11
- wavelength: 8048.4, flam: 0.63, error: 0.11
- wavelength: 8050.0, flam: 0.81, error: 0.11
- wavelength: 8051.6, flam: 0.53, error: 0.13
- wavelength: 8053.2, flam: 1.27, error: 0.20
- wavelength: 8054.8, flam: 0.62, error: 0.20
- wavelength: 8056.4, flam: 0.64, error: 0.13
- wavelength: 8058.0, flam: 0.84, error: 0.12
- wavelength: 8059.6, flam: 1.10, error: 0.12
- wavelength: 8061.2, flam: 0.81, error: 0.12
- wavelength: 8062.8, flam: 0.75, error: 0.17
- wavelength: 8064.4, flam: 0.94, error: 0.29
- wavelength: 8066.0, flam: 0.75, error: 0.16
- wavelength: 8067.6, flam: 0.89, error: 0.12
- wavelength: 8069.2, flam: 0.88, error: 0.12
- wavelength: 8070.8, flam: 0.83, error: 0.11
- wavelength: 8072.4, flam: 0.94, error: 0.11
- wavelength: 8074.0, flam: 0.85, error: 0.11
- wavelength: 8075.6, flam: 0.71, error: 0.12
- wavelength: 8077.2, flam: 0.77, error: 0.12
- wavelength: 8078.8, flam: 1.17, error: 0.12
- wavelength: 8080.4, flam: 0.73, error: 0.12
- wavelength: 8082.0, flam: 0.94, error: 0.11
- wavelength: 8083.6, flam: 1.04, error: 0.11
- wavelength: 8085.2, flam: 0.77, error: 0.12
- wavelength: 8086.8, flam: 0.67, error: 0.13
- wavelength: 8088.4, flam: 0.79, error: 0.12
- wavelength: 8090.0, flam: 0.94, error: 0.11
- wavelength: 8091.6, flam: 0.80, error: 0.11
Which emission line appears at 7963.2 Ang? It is [S II]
